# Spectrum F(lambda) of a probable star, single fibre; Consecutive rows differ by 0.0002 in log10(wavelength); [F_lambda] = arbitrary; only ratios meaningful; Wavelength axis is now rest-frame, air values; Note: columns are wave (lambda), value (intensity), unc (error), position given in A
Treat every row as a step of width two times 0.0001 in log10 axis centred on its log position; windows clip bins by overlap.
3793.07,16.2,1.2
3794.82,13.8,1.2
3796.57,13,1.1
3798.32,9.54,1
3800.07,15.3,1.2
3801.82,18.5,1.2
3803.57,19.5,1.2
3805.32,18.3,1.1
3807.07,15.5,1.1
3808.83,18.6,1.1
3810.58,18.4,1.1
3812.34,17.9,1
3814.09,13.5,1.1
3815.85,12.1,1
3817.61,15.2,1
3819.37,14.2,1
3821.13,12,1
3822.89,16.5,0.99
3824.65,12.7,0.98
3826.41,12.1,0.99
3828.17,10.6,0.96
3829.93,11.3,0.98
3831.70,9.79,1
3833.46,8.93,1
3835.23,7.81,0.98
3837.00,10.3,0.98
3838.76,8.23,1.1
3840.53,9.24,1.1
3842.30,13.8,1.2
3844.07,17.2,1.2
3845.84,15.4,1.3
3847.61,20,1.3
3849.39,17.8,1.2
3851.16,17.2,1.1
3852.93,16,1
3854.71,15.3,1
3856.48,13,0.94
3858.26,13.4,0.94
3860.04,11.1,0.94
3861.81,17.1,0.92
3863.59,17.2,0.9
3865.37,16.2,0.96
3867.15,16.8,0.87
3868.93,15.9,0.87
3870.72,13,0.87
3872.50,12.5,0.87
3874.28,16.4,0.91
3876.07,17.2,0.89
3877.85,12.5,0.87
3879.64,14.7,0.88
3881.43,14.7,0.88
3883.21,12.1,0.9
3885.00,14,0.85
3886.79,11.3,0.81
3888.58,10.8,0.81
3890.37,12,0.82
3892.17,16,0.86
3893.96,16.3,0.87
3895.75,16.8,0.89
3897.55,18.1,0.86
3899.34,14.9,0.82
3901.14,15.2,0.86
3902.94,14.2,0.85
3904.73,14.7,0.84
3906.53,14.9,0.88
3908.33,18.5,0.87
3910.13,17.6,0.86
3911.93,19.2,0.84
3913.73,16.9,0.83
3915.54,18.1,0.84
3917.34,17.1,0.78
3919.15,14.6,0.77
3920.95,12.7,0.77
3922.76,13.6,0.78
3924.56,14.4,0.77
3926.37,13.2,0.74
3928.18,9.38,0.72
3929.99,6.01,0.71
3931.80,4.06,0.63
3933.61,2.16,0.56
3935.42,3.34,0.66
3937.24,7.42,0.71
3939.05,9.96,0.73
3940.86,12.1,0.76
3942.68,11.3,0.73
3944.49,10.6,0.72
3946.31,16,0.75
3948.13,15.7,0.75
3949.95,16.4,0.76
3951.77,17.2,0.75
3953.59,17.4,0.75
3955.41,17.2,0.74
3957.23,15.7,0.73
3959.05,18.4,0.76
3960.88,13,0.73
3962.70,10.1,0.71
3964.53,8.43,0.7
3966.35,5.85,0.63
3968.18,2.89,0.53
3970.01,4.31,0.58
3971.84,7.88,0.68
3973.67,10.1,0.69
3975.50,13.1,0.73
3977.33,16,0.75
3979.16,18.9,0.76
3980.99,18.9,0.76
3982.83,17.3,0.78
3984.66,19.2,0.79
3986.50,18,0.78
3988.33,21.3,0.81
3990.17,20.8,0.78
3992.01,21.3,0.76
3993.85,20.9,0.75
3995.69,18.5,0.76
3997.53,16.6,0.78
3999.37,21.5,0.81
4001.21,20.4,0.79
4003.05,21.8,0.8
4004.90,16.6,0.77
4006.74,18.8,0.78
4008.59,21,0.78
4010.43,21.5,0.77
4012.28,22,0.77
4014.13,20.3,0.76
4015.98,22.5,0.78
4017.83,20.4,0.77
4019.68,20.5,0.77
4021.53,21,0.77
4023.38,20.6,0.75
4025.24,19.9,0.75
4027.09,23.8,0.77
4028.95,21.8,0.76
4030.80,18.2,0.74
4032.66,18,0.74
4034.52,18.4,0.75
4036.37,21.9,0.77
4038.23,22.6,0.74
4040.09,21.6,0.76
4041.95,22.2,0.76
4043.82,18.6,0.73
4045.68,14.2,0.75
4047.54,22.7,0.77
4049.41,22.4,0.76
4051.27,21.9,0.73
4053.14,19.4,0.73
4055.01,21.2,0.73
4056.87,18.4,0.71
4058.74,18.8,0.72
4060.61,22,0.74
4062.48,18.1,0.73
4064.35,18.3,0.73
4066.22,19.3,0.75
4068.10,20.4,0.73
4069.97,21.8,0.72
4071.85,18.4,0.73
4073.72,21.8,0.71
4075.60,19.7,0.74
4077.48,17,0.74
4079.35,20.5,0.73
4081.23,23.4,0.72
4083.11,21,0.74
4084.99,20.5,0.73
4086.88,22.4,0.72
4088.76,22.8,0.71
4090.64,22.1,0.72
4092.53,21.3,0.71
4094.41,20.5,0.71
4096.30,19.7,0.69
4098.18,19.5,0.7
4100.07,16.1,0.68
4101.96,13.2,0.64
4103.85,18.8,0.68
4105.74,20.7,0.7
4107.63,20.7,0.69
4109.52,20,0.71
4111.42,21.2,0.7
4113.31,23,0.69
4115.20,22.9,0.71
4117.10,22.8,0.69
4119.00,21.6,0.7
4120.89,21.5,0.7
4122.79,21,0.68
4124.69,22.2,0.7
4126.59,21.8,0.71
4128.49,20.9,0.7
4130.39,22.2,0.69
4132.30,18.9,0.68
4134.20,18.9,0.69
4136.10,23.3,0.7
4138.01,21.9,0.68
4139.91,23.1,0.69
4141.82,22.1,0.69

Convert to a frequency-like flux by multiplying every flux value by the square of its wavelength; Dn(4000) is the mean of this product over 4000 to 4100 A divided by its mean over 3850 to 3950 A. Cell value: 1.6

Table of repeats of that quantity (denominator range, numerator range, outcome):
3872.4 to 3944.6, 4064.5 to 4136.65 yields 1.72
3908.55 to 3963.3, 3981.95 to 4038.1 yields 1.60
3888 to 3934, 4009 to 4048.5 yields 1.56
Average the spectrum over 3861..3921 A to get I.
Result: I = 15.3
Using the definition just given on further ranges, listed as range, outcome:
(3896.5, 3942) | 12.9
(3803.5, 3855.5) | 14.1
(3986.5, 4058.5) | 20.4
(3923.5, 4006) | 13.8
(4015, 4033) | 20.8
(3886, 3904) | 14.6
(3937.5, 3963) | 14.3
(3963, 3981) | 10.2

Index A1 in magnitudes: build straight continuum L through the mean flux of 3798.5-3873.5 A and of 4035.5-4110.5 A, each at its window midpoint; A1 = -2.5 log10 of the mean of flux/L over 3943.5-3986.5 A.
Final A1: 0.27 mag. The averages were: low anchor 14.4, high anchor 20.1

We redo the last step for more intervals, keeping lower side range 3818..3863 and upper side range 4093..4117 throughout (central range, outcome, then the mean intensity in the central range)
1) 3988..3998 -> -0.17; 20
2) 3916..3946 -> 0.44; 10.4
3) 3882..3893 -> 0.14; 12.7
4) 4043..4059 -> -0.07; 19.8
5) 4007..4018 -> -0.20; 21.2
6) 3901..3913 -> -0.10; 16.4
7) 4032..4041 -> -0.14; 20.6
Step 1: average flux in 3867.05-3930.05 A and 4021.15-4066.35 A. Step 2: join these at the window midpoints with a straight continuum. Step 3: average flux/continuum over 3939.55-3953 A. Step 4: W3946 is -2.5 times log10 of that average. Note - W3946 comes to 0.17 mag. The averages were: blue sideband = 14.7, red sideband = 20.2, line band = 14.1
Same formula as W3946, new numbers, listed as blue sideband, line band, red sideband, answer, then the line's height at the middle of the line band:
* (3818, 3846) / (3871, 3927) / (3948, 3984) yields -0.19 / 12.5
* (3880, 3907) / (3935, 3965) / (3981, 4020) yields 0.30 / 17.4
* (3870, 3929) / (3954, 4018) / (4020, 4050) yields 0.12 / 18.4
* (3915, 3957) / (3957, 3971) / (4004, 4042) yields 0.47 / 14.9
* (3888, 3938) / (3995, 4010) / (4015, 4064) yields -0.07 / 18.3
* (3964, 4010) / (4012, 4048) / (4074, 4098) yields -0.13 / 18.2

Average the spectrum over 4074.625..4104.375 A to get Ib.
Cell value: 19.9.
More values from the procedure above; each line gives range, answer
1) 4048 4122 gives 20.4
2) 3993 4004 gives 19.9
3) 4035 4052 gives 20.8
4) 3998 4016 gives 20.4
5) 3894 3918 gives 16.6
